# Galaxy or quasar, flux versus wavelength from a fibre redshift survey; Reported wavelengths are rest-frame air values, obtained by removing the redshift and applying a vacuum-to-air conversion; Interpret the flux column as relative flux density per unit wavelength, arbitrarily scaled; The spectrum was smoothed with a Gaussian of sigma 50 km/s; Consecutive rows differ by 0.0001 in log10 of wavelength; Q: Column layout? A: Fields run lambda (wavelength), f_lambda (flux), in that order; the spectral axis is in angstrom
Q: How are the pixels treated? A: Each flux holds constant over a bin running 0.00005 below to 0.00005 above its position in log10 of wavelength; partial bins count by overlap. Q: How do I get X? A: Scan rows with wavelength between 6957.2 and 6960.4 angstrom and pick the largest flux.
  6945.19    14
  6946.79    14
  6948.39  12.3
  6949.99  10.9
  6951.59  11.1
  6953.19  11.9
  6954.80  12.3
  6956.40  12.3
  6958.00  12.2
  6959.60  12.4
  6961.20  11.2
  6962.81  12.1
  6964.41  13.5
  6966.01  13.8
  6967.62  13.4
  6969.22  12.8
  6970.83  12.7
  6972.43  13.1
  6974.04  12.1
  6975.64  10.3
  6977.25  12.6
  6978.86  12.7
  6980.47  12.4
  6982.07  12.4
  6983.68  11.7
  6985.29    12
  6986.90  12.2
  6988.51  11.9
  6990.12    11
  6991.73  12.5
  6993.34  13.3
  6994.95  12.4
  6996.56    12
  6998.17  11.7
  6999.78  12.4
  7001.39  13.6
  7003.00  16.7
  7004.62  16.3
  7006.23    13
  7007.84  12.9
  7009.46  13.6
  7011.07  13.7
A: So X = 12.4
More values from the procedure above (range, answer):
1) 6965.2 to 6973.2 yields 13.8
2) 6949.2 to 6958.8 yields 12.3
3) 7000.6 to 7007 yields 16.7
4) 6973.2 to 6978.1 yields 12.6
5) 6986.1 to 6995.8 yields 13.3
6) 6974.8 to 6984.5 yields 12.7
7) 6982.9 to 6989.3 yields 12.2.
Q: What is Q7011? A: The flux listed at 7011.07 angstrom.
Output 13.7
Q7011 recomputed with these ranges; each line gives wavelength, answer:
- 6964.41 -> 13.5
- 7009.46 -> 13.6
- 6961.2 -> 11.2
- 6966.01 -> 13.8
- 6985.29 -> 12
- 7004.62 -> 16.3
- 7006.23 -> 13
